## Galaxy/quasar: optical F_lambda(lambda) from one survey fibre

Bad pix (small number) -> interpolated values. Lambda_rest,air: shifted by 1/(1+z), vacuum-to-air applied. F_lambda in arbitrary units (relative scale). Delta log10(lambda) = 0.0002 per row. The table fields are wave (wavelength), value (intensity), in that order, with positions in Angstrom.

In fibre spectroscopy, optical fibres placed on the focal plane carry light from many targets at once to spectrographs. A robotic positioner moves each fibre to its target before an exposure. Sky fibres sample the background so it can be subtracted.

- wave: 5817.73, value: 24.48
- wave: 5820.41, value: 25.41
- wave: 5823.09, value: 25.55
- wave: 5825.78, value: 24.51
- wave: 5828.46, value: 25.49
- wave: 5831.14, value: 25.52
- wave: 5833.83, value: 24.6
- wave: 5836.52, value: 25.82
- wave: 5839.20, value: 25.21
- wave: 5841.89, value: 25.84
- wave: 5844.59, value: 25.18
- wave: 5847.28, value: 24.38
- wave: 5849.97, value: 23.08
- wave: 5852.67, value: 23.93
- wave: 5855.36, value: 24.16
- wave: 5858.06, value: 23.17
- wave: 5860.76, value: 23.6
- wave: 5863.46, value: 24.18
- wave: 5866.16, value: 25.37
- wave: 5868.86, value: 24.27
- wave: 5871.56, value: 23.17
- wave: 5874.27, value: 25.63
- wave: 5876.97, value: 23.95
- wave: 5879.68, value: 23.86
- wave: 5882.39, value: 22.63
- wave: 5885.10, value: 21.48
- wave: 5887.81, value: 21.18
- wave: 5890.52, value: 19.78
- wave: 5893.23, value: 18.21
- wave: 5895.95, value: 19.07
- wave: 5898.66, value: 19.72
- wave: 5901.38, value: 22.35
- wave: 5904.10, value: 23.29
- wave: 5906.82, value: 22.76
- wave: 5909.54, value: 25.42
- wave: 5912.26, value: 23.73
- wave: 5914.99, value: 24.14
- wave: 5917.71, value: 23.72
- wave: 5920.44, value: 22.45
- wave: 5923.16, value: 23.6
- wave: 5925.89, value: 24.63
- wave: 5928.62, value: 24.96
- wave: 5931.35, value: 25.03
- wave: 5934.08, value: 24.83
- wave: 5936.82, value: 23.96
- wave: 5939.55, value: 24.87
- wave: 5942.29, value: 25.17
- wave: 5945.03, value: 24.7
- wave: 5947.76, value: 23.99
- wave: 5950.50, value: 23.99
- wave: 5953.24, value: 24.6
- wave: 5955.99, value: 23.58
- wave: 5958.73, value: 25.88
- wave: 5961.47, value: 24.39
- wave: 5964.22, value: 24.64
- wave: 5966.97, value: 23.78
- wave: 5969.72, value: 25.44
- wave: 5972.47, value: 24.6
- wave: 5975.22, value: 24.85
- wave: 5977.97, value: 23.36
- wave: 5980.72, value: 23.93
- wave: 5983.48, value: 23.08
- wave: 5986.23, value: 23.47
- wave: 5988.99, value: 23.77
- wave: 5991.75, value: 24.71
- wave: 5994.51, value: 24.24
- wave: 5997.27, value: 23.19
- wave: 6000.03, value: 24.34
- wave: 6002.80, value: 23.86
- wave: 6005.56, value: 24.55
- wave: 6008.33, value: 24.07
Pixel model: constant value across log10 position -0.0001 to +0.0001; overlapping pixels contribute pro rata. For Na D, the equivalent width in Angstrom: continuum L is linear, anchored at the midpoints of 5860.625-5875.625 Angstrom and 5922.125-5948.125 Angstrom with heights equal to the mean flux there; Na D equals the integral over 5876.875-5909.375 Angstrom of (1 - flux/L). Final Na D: 3.9 Angstrom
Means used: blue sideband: 24.4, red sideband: 24.6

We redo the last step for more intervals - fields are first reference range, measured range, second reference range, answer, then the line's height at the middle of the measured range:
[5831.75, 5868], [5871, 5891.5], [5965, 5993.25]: 1.4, 24.4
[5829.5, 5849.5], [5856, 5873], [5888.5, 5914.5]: -0.2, 23.7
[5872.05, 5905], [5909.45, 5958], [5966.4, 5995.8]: -2.9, 22.9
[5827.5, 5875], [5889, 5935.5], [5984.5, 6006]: 2.9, 24.3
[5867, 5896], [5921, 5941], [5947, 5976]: -0.7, 23.7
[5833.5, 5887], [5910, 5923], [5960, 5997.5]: 0.3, 24.1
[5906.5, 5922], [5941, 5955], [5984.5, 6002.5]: -0.4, 23.8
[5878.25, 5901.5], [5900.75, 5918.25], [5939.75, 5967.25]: -1.4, 22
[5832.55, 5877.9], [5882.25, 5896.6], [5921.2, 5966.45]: 2.5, 24.5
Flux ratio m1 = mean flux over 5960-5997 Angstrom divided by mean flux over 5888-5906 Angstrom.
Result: 1.2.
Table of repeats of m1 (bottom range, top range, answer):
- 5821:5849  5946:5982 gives 0.97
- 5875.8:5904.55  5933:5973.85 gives 1.15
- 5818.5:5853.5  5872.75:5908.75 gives 0.88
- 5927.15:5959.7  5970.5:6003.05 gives 0.97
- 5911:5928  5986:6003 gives 1.01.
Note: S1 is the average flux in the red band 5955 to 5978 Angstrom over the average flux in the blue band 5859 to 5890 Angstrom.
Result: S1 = 1.05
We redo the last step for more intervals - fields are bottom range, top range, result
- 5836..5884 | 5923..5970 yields 1.01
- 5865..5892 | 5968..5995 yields 1.05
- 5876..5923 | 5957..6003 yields 1.09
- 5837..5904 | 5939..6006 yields 1.05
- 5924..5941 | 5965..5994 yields 0.98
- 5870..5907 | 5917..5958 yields 1.11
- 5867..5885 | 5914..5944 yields 1.02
